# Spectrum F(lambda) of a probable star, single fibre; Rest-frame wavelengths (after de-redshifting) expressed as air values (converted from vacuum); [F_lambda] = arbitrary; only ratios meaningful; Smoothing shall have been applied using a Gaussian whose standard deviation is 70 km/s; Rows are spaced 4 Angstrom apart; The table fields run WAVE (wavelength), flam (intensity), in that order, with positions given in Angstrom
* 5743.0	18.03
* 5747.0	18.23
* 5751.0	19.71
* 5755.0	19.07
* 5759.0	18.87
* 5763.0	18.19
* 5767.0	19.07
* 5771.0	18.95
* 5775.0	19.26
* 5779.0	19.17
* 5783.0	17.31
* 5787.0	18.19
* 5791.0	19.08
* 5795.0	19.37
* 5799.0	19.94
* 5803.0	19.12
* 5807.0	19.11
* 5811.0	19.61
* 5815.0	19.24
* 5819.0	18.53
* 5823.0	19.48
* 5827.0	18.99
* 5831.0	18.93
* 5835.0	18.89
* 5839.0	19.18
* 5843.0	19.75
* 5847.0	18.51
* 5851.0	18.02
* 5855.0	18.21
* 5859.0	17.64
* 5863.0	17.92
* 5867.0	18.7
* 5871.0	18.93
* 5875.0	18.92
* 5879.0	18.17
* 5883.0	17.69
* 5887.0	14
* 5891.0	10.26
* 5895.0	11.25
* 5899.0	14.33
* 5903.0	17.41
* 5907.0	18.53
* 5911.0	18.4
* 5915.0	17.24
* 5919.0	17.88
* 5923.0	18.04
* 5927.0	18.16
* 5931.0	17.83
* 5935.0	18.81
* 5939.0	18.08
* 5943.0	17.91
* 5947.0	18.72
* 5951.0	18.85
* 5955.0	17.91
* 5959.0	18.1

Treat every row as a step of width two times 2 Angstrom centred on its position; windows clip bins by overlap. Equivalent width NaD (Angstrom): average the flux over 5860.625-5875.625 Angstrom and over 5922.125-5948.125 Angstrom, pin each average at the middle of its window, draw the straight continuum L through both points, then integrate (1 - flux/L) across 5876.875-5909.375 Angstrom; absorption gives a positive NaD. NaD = 5.6 Angstrom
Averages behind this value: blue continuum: 18.6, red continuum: 18.2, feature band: 15.3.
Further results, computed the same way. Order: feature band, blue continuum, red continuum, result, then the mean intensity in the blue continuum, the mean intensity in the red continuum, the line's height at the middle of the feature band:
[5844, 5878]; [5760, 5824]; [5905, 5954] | 0.3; 19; 18.2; 18.6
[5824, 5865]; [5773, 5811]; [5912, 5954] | 0.1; 19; 18.2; 18.7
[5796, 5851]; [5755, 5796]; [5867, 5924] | -3.9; 18.7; 16.6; 17.9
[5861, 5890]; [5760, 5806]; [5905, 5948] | 1.4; 18.9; 18.1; 18.4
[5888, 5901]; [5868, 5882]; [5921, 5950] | 4.5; 18.6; 18.2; 18.5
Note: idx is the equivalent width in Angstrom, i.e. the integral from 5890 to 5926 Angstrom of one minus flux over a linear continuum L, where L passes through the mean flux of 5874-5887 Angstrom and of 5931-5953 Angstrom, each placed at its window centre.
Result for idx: 3.63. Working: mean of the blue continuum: 17.6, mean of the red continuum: 18.4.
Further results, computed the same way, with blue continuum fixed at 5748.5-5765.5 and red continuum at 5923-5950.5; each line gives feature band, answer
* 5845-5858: 0.3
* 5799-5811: -0.4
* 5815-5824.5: -0.2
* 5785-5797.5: -0.1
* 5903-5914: 0.1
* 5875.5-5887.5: 0.8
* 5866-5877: -0.2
